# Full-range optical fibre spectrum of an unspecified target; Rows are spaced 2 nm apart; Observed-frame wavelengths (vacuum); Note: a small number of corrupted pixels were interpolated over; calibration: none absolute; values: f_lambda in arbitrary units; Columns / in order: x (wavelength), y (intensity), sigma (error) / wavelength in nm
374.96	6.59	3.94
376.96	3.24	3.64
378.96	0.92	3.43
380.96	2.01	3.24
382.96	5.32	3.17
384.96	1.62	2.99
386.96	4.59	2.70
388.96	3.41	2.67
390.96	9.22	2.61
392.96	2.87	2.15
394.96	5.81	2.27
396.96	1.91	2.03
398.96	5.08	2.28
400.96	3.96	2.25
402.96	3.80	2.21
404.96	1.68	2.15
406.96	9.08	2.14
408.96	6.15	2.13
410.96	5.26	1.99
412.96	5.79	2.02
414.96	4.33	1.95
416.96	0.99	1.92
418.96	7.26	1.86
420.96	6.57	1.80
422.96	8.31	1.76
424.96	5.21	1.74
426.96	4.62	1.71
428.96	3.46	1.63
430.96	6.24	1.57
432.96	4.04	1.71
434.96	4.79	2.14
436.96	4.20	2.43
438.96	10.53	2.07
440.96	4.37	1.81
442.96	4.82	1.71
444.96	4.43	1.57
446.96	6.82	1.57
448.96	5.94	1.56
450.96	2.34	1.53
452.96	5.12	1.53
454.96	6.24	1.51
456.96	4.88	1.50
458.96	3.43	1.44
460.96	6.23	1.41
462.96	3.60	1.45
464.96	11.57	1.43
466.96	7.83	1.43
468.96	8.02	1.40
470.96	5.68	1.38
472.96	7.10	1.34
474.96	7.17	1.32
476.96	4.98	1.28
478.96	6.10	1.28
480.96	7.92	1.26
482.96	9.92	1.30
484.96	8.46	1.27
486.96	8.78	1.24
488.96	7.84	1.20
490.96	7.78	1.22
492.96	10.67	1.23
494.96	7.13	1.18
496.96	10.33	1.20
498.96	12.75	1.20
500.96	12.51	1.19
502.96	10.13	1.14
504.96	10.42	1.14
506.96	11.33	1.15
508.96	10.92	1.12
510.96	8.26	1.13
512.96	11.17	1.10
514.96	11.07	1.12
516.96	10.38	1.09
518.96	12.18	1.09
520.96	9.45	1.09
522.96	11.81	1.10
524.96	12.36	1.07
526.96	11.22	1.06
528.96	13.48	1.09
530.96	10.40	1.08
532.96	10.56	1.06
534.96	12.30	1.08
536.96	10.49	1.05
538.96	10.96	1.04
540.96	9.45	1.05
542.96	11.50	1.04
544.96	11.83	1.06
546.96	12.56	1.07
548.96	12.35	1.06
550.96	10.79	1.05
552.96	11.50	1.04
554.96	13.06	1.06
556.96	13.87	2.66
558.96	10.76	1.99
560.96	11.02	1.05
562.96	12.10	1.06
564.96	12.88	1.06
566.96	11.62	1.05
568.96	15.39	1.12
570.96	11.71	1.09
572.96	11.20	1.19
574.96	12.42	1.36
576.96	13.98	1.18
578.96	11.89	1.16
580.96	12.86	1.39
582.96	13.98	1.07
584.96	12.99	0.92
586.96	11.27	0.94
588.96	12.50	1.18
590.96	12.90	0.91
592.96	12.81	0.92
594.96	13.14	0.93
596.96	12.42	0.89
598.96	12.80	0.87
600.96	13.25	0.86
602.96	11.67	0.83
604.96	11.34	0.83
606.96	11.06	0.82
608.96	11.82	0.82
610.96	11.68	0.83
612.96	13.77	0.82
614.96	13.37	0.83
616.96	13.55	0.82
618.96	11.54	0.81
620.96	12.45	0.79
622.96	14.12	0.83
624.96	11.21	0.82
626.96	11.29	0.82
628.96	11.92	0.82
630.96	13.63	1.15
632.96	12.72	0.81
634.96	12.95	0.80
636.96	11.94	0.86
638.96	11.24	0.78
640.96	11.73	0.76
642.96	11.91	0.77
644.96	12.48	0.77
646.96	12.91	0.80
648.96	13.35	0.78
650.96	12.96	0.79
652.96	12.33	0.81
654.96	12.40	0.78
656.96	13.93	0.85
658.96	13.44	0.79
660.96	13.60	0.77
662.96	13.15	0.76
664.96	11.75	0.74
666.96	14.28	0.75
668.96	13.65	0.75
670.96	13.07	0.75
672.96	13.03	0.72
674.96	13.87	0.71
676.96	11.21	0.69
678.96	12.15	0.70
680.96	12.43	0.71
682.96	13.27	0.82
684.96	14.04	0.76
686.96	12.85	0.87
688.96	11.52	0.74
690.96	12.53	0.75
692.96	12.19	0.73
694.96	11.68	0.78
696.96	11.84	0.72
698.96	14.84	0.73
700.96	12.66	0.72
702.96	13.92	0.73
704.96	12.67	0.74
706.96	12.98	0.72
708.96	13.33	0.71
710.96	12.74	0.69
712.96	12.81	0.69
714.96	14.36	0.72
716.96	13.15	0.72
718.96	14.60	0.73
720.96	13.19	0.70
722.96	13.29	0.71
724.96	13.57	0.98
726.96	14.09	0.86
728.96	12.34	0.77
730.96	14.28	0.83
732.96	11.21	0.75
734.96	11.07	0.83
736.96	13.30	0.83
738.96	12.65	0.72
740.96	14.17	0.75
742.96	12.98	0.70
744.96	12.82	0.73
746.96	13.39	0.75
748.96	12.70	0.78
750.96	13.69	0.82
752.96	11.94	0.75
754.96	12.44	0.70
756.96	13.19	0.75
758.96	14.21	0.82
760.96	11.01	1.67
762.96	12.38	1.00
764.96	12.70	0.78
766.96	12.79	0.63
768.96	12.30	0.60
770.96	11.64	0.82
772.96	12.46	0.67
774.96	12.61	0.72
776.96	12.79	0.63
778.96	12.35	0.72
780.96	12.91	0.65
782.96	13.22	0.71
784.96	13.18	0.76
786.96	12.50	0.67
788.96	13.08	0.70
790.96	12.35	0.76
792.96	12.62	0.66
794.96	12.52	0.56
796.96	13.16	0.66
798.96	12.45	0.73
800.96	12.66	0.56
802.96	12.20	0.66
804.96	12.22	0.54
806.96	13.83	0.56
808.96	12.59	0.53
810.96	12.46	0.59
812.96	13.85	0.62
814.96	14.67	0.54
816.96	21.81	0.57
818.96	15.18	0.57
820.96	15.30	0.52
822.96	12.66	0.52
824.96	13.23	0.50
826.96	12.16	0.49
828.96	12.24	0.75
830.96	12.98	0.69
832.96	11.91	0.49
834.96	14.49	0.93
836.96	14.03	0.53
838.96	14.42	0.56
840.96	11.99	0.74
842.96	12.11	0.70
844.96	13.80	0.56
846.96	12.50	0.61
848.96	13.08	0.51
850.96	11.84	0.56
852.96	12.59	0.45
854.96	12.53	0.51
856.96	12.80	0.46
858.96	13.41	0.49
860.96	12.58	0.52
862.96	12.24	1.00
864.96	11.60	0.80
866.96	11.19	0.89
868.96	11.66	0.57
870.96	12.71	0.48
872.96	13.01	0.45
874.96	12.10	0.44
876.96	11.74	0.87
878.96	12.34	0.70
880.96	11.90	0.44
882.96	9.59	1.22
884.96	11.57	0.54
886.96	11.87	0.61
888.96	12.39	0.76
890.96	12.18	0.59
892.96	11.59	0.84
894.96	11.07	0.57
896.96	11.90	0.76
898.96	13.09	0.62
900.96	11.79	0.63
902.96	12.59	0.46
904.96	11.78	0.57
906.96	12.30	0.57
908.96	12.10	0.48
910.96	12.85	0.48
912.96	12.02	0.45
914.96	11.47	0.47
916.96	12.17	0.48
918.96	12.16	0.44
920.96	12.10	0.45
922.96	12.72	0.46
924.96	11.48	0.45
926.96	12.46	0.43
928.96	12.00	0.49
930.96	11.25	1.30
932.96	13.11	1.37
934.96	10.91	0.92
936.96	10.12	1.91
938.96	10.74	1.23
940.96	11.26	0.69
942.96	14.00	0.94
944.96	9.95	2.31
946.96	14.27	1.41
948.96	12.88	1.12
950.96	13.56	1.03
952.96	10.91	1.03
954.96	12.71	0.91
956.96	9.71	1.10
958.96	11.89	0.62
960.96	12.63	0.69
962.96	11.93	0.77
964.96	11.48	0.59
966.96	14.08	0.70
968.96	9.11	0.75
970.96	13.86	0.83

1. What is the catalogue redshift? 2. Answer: 0.25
